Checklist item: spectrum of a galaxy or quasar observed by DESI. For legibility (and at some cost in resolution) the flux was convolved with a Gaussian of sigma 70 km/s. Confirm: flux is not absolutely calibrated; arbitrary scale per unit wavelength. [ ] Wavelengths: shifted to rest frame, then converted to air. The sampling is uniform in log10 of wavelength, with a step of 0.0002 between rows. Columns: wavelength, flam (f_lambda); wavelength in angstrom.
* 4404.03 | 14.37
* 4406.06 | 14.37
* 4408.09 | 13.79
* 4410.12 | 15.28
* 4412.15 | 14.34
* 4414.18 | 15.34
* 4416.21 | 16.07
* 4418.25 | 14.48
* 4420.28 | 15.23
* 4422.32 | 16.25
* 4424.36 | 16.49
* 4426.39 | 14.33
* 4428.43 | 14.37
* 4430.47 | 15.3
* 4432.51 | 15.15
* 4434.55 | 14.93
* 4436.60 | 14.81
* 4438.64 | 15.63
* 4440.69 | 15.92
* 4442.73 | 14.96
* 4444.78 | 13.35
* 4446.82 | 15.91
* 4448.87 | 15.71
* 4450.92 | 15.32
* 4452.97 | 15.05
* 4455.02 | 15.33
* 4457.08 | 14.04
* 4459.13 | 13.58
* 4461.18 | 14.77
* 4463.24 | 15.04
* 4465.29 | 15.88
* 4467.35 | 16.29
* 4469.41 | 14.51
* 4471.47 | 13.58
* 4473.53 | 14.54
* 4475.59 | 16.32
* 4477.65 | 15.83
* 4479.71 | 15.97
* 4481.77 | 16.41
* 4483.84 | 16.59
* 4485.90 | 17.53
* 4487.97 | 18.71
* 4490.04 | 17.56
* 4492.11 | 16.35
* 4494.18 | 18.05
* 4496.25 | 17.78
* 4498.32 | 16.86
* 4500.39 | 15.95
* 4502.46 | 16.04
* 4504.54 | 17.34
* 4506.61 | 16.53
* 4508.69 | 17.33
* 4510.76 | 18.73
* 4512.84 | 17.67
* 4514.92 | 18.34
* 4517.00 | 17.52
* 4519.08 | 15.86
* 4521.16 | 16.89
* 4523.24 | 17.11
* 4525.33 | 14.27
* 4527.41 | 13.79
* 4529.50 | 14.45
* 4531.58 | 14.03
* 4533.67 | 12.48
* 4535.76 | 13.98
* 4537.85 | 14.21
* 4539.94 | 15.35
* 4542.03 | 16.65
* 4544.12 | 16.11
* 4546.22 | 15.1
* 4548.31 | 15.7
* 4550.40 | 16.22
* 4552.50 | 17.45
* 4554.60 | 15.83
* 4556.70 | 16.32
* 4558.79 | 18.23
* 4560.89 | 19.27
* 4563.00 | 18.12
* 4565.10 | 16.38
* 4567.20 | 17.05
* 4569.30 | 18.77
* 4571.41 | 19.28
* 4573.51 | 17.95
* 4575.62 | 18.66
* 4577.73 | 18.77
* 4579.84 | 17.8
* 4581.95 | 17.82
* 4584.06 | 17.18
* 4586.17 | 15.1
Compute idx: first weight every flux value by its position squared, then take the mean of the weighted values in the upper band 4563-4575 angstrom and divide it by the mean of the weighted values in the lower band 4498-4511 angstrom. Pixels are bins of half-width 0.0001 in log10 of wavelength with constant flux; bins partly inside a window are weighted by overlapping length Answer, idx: 1.1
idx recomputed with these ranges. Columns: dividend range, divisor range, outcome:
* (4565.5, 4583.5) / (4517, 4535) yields 1.24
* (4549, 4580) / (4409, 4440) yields 1.24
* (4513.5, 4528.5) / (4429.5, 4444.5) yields 1.12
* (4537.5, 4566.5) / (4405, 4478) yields 1.16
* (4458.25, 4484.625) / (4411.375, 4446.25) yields 1.03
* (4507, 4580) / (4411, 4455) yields 1.15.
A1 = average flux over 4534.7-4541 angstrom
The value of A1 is 14.5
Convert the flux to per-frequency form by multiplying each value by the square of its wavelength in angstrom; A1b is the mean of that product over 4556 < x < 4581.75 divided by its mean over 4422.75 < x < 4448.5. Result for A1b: 1.3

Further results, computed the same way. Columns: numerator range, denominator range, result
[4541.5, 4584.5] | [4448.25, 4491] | 1.16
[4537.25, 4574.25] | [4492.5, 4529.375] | 1.03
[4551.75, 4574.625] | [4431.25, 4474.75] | 1.24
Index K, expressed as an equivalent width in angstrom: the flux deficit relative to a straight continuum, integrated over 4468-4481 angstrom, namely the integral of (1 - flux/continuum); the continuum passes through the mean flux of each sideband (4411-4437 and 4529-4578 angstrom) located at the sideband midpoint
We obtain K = 0.4 angstrom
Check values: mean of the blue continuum 15.2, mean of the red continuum 16.5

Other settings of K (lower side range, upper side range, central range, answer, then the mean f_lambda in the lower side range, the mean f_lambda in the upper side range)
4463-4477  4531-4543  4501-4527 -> -3.8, 15.2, 14.4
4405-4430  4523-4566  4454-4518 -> -3.9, 15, 15.7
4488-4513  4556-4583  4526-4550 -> 4.0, 17.2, 18.1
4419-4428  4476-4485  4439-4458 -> 0.9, 15.5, 16.2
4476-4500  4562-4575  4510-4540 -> 3.1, 17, 18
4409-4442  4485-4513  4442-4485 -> 2.9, 15.2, 17.3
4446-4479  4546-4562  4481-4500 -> -2.0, 15.1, 16.9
